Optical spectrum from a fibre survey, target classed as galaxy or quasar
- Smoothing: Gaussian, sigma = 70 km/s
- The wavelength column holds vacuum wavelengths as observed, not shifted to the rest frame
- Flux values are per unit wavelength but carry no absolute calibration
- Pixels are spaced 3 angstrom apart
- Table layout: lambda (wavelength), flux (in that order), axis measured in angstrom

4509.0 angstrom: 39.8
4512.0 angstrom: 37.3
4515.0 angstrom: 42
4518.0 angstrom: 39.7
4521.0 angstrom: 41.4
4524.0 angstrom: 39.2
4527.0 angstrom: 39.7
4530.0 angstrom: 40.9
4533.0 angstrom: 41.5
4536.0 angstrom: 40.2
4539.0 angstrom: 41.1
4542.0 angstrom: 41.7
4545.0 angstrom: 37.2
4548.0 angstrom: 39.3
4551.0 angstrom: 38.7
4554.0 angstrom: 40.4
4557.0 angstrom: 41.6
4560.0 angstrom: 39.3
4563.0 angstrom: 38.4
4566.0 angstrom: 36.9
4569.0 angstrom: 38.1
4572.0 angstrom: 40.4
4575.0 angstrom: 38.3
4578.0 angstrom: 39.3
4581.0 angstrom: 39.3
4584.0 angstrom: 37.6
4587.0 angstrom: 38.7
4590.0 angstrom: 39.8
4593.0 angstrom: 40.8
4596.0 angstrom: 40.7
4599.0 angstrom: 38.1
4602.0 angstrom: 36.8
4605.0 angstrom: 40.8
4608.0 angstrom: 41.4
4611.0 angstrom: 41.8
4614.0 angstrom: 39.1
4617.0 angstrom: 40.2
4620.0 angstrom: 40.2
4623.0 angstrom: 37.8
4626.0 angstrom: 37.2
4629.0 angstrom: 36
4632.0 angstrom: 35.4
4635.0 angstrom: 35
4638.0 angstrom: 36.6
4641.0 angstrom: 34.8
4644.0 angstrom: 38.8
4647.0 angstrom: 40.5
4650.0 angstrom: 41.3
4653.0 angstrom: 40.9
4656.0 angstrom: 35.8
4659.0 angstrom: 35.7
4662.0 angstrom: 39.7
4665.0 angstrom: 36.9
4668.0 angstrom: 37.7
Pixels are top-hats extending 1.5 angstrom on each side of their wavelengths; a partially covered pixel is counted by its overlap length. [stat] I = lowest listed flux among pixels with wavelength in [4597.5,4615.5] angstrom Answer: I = 36.8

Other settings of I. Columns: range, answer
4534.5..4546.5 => 37.2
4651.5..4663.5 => 35.7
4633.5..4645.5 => 34.8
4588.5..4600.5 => 38.1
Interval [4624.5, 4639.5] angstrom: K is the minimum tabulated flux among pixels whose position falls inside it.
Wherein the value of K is 35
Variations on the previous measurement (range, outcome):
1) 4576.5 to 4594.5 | 37.6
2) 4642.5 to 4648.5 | 38.8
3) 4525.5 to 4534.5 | 39.7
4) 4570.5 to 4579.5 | 38.3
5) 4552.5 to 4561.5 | 39.3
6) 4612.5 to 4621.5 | 39.1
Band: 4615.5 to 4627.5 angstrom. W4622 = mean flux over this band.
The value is 38.9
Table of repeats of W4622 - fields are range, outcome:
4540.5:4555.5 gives 39.5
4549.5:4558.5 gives 40.2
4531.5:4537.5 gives 40.9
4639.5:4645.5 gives 36.8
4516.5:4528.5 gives 40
